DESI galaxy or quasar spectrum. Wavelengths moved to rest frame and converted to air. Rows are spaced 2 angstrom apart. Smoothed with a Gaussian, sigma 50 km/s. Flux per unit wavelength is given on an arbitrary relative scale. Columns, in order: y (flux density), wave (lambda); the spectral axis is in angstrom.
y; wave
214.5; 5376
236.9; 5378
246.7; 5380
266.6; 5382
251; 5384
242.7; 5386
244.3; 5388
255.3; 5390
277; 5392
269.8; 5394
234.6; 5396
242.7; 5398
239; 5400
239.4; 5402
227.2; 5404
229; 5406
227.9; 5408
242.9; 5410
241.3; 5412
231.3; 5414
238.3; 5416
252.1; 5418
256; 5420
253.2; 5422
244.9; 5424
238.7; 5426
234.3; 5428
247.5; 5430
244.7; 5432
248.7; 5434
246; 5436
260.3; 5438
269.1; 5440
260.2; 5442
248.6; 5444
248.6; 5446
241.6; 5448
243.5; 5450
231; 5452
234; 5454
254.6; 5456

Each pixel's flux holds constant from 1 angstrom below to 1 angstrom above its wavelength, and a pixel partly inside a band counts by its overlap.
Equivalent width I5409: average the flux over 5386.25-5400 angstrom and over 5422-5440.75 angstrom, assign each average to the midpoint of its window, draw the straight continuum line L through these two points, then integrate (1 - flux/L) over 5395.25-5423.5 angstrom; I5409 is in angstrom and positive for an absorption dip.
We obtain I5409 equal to 1.2 angstrom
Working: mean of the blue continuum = 252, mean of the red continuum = 248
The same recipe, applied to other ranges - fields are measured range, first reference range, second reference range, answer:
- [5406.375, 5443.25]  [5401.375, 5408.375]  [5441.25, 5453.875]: -1.41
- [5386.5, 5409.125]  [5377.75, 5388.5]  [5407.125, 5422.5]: 0.18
